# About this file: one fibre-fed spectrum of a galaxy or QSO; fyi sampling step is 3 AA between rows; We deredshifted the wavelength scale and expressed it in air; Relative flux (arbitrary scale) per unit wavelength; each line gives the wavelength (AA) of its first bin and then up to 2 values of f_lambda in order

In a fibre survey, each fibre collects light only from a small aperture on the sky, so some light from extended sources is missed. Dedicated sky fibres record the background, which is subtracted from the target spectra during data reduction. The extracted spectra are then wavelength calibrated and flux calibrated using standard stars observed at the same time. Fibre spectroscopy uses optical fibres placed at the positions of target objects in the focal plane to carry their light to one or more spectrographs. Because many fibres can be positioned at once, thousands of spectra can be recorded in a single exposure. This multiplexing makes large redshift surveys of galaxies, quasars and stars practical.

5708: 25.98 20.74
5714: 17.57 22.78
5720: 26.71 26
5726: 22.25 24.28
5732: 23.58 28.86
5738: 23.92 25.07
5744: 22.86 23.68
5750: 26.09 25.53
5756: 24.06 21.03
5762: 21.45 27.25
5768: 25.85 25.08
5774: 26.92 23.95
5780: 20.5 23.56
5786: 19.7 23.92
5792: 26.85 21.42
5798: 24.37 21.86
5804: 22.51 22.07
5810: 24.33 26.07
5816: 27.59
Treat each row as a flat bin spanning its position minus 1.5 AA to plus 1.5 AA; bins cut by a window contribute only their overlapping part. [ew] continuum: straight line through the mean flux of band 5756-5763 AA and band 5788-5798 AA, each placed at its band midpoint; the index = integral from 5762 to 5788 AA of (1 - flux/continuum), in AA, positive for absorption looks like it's -1.3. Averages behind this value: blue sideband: 21.8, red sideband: 24.1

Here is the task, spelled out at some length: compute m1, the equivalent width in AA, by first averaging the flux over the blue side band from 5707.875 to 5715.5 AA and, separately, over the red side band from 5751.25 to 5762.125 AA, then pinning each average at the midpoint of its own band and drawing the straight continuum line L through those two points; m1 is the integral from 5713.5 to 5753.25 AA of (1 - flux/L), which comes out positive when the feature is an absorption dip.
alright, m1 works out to -4.5 AA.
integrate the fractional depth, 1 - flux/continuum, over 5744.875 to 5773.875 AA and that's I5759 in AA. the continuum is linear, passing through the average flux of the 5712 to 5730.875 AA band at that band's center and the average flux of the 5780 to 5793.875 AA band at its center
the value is -1.7 AA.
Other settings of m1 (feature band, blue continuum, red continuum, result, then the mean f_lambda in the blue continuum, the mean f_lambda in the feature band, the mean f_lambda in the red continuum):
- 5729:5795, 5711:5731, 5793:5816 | -2.5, 23.1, 24.2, 23.6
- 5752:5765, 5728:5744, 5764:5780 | 0.9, 25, 23.4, 25.3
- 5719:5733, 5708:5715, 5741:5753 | -1.4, 20.7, 24.5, 24.5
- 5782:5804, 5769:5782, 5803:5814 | 0.8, 24.2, 23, 23.7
